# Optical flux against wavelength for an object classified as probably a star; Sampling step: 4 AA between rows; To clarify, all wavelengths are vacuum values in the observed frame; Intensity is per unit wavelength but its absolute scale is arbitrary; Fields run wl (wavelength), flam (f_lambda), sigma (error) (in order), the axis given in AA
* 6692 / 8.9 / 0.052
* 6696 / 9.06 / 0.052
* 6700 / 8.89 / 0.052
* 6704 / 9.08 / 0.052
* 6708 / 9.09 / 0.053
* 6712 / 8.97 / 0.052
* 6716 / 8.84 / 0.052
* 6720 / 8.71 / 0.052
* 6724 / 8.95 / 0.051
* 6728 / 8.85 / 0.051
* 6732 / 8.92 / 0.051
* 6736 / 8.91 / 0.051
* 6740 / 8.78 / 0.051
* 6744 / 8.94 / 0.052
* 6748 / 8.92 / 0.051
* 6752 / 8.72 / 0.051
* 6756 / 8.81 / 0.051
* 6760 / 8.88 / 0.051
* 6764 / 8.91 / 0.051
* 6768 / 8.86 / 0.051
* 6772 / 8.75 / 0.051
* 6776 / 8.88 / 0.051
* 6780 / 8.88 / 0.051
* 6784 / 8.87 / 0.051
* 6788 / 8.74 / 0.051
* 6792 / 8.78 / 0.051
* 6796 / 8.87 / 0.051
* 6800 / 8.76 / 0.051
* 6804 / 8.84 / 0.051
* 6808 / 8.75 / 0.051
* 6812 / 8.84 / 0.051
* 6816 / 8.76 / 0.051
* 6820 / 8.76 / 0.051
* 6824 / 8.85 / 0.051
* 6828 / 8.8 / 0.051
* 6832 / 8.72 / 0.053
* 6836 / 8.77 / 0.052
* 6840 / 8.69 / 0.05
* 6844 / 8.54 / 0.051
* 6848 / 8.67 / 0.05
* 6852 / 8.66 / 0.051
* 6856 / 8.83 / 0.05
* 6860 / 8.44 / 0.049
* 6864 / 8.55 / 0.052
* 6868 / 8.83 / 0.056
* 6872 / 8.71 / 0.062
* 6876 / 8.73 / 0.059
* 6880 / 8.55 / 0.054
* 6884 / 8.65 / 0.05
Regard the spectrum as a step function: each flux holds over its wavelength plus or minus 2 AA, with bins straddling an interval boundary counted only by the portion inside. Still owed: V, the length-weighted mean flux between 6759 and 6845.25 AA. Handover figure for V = 8.8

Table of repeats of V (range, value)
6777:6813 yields 8.82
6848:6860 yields 8.68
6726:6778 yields 8.86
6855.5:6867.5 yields 8.61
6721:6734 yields 8.89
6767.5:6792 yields 8.82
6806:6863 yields 8.72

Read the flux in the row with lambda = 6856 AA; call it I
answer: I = 8.83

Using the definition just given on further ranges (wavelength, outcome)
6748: 8.92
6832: 8.72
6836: 8.77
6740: 8.78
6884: 8.65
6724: 8.95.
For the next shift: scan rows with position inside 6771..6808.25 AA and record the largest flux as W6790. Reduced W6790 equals 8.88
